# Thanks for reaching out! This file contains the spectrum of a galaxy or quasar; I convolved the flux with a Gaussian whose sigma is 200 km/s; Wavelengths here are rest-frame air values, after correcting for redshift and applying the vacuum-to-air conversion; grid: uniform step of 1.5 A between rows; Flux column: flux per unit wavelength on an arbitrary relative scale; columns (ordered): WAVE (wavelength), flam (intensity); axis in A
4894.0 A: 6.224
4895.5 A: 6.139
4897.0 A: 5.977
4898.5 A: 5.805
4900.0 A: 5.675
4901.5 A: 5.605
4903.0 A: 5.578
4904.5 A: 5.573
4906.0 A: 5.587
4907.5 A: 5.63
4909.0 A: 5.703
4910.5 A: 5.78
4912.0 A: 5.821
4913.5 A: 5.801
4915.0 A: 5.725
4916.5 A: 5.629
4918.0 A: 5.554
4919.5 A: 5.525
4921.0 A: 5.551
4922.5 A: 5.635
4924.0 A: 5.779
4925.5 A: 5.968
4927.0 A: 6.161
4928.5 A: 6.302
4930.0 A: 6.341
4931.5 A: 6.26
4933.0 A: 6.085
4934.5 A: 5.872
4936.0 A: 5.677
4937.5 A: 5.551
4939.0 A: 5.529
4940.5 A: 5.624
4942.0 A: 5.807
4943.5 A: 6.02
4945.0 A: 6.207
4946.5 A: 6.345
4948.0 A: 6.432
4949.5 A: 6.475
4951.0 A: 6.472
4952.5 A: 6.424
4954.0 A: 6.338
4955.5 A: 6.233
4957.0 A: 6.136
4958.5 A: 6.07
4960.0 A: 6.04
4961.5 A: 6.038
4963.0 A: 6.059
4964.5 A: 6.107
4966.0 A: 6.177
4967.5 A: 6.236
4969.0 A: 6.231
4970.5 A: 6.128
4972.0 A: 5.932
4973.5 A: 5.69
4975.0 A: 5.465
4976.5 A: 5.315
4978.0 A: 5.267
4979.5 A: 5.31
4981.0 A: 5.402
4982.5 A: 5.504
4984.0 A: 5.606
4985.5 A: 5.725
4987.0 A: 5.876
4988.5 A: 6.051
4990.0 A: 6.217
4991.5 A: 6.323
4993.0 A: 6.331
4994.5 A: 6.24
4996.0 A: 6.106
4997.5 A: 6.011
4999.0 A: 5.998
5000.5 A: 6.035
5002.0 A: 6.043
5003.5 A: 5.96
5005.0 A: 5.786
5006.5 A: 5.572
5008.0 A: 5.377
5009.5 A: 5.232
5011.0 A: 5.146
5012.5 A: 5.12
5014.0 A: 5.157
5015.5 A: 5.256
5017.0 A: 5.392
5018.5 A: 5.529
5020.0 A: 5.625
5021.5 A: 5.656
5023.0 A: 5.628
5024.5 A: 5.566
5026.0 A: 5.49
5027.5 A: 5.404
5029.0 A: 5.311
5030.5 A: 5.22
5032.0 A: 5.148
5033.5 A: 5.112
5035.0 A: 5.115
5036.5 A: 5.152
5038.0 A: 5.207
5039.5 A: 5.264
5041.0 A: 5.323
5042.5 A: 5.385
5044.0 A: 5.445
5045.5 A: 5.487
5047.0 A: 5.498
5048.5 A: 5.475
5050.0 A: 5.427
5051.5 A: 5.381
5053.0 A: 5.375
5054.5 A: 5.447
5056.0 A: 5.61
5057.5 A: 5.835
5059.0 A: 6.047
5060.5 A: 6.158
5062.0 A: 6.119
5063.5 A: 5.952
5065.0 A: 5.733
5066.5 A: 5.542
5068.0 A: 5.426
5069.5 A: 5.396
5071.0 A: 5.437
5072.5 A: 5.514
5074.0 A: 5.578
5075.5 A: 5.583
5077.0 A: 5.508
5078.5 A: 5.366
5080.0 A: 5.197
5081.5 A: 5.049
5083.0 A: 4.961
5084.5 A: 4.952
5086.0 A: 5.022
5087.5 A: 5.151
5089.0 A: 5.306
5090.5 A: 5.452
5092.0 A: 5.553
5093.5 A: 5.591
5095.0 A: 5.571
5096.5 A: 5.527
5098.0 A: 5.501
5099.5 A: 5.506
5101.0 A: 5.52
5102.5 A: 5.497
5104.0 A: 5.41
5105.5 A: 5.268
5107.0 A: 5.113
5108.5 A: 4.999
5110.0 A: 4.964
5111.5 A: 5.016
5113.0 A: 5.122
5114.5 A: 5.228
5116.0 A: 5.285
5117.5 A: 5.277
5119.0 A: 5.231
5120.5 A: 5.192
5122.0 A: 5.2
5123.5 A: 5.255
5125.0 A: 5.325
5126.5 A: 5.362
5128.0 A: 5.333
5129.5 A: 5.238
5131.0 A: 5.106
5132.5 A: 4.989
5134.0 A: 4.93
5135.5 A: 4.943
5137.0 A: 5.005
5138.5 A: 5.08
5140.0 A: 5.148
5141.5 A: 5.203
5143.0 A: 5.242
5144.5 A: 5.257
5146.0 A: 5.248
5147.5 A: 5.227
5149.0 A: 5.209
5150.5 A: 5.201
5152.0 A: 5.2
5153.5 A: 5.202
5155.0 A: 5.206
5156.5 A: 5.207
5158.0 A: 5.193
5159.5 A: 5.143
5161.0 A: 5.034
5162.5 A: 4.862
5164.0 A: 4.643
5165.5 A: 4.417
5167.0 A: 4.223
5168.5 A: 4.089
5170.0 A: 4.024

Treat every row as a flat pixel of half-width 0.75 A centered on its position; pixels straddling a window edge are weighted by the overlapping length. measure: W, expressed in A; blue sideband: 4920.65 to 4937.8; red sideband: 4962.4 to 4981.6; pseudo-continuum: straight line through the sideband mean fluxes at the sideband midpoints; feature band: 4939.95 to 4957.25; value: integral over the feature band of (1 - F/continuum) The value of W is -1.00 A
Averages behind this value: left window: 5.95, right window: 5.79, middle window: 6.22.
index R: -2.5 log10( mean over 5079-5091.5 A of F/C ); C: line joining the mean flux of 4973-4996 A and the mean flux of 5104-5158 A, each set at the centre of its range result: 0.04 mag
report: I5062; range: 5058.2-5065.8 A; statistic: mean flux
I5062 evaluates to 6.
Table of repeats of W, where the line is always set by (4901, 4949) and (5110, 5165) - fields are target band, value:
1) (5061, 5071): -0.6 A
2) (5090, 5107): -0.6 A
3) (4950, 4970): -1.7 A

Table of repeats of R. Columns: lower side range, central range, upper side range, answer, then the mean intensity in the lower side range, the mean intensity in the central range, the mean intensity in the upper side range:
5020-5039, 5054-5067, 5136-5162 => -0.11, 5.34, 5.84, 5.17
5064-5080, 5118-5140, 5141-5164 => 0.02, 5.5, 5.16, 5.16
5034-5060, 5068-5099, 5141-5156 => 0.00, 5.44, 5.36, 5.22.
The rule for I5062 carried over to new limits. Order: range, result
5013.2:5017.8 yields 5.27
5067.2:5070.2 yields 5.41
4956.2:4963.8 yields 6.07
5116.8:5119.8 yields 5.25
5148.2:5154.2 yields 5.2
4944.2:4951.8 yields 6.38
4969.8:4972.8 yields 6.02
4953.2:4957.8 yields 6.24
